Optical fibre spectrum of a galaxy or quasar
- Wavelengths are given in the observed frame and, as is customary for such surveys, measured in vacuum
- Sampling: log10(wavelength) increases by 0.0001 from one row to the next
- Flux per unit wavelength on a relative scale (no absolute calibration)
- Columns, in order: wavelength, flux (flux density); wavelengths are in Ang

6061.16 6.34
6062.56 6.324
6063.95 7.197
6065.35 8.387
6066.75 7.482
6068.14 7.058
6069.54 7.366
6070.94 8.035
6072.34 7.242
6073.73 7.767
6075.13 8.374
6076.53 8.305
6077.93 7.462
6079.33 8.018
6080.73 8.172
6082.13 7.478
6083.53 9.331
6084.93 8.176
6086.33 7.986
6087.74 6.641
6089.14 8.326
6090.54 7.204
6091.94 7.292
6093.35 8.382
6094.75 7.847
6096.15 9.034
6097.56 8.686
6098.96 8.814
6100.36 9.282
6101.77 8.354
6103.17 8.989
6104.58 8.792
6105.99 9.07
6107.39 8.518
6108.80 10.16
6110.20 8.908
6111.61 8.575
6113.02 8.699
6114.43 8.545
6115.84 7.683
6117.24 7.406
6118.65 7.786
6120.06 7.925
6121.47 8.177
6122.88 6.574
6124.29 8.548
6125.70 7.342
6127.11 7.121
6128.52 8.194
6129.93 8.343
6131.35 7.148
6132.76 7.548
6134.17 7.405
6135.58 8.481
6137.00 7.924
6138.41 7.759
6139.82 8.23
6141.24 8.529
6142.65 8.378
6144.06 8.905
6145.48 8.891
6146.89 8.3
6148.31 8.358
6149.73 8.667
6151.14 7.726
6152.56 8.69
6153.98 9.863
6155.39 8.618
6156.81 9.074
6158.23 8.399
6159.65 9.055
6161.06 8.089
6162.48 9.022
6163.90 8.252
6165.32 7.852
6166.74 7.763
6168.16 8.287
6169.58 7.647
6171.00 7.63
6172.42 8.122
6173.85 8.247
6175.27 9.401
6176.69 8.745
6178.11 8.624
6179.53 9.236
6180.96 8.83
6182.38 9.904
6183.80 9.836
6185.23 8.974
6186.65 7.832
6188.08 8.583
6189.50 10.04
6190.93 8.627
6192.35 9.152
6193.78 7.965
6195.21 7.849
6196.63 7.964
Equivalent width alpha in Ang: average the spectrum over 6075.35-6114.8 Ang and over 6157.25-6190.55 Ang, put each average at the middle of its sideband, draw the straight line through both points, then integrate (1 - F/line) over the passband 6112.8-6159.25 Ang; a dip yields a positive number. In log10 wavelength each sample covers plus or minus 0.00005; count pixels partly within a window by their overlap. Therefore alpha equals 1.9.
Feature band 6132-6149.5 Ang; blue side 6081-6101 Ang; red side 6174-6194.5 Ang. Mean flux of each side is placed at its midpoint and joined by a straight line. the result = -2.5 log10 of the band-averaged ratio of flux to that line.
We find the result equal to 0.05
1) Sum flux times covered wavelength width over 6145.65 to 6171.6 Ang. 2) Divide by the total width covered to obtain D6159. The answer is 8.42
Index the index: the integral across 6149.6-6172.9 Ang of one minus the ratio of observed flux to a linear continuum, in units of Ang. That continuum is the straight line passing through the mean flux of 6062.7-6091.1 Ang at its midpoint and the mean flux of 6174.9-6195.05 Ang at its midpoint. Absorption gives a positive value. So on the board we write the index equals 0.78 Ang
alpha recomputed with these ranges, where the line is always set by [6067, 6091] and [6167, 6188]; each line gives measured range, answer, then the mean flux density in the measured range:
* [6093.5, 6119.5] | -1.81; 8.61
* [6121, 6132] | 0.73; 7.67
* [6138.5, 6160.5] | -0.54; 8.62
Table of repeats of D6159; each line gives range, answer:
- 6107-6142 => 8.06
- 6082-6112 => 8.47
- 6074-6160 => 8.26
